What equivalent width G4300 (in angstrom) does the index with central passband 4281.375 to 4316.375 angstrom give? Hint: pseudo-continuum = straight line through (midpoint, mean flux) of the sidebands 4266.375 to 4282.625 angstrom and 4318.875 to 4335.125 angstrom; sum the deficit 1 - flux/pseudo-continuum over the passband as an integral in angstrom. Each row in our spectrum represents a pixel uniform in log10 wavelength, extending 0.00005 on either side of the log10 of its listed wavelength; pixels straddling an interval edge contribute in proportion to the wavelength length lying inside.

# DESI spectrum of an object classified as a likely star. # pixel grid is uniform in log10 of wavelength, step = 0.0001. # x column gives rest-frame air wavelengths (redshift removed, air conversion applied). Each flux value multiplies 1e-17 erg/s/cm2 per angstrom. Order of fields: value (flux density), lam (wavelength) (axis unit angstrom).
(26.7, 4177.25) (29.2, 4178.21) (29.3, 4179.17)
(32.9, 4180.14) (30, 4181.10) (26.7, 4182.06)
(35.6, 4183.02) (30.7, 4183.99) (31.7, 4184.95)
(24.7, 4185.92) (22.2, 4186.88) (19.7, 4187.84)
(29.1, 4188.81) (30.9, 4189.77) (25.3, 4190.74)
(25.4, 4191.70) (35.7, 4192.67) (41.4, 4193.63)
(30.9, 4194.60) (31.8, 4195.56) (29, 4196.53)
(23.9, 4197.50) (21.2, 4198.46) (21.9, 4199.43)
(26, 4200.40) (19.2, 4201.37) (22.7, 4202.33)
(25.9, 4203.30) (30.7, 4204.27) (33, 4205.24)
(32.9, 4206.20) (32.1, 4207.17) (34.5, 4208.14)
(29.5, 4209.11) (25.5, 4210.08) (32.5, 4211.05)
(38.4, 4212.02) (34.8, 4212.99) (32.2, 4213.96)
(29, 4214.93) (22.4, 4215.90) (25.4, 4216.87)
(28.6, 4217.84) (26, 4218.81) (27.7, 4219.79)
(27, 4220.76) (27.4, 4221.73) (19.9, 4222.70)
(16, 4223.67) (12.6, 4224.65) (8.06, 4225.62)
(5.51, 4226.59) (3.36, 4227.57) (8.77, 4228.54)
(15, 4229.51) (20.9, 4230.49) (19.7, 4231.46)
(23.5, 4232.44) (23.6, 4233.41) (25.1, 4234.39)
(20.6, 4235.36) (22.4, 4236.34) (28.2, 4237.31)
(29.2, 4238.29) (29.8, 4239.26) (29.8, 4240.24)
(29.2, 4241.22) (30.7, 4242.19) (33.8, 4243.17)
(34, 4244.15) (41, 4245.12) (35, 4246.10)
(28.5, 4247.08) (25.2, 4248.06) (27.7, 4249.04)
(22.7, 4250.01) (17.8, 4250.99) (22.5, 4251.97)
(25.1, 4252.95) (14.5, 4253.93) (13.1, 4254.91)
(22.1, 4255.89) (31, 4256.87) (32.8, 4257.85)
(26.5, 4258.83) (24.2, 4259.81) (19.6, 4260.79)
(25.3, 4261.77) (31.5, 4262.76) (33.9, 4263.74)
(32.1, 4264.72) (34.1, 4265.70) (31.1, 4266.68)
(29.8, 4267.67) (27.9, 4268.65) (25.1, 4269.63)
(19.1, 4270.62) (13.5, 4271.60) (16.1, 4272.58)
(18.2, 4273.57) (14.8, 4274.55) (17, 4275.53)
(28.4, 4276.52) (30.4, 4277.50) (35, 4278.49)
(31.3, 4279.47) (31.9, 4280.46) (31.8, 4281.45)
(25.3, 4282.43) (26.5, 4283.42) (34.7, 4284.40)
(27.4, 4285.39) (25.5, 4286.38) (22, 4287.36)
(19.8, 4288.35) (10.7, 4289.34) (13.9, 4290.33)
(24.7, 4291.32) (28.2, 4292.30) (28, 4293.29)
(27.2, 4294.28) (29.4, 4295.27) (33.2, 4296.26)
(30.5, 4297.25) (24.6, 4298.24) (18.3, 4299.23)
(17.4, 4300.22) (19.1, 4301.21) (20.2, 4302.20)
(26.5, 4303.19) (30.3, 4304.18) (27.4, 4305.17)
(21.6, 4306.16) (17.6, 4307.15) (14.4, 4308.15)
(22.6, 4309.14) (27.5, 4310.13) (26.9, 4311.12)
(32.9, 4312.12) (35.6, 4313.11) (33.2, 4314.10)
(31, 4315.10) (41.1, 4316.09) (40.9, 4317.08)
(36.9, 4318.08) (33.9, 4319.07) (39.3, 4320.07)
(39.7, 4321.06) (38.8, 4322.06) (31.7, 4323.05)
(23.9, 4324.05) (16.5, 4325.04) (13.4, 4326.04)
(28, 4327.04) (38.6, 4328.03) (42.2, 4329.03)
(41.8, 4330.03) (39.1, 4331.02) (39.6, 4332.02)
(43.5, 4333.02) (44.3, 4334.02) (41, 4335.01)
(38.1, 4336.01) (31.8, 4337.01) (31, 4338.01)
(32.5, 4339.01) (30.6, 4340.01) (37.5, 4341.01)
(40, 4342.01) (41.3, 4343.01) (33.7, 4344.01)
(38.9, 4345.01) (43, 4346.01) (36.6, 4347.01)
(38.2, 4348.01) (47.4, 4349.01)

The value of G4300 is 4.7 angstrom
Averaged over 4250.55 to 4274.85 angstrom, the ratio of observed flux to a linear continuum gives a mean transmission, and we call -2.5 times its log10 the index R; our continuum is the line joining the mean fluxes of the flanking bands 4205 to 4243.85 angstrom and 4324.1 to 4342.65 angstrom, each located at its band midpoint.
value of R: 0.17 mag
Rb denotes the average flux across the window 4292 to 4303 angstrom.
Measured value 25.1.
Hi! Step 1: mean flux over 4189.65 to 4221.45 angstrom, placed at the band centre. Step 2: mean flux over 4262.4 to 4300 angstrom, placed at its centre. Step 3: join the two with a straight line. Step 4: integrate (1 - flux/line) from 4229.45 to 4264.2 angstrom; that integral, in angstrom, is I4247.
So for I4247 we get 1.3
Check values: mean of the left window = 28.9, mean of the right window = 25.8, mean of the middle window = 26.1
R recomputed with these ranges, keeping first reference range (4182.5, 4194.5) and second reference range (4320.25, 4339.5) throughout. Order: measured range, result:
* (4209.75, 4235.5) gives 0.35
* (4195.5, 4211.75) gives 0.08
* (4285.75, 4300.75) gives 0.37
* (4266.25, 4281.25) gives 0.30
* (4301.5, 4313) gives 0.34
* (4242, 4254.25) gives 0.14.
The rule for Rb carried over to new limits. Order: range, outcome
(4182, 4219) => 28.7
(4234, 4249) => 29.5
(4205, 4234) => 23.8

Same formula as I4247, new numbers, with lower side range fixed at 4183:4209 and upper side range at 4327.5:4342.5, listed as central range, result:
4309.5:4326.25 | 2.12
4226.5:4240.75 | 4.71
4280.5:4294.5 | 3.97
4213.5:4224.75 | 1.88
